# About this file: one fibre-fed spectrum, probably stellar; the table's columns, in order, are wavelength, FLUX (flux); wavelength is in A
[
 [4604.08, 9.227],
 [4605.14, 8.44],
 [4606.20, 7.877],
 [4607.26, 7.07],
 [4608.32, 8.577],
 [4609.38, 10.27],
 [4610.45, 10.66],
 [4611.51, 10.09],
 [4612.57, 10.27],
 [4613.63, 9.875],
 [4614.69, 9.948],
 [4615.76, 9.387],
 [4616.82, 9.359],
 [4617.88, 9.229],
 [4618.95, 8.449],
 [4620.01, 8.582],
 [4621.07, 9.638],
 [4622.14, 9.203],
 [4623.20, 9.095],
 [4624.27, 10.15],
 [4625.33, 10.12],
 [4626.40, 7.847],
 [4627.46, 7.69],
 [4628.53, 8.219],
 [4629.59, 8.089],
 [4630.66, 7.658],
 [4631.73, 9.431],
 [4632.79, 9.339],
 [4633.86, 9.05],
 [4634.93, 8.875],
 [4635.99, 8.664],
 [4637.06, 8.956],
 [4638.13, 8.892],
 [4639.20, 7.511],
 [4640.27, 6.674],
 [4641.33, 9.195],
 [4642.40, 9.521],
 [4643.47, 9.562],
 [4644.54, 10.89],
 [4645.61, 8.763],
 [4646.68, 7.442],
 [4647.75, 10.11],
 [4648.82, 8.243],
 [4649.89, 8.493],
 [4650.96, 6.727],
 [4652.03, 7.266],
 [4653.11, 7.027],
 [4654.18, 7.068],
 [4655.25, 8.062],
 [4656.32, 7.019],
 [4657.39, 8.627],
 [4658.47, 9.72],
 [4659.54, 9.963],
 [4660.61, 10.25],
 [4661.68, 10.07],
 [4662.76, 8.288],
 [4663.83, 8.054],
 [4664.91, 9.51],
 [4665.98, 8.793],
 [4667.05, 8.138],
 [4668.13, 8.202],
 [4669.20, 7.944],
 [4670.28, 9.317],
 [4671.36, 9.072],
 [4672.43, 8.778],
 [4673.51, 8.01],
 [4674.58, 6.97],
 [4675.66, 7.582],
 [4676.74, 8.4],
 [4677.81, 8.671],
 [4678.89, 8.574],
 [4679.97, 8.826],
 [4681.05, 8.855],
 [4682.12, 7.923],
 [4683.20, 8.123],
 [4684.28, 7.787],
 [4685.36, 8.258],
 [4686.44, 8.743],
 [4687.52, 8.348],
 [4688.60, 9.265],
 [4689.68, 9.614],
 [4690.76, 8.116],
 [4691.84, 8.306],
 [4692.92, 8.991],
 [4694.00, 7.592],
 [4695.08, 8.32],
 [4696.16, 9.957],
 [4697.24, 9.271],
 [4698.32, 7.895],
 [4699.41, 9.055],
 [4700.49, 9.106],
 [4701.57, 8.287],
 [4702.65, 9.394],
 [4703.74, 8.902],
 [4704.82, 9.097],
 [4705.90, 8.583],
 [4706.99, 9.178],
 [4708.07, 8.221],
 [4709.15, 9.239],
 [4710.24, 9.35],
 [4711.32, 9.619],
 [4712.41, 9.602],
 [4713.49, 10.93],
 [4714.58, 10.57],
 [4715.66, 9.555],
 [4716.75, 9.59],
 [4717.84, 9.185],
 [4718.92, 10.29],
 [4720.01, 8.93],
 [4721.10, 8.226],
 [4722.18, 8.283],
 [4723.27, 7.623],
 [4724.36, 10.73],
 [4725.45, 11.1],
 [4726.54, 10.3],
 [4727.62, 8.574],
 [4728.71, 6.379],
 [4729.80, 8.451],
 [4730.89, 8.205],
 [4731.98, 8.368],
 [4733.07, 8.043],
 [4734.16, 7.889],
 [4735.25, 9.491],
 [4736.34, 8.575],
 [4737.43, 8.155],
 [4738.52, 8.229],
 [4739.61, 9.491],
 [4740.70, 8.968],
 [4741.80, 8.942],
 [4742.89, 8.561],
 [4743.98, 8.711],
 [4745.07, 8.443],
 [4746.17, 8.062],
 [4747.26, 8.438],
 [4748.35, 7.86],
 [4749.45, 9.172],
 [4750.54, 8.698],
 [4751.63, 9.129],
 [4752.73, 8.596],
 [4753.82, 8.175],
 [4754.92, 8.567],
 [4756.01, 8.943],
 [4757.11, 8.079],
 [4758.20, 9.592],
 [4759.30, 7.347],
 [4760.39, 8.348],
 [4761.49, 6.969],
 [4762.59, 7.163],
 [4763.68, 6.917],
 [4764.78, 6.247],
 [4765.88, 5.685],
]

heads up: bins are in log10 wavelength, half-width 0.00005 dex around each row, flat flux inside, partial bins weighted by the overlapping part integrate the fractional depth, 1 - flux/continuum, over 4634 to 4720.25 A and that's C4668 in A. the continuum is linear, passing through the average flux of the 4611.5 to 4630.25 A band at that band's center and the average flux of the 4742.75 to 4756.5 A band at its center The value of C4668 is 1.5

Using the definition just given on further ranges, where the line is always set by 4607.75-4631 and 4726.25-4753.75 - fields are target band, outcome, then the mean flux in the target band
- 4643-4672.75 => 1.2 A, 8.62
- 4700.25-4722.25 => -1.5 A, 9.27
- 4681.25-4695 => 0.6 A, 8.43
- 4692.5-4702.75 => 0.0 A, 8.76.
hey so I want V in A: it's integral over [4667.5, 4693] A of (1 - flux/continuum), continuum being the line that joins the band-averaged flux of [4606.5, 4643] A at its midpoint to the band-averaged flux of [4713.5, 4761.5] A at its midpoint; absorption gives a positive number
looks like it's 1.3 A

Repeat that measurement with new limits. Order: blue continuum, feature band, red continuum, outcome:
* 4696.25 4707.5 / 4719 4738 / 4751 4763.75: -0.3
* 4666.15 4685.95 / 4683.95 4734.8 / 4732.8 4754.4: -2.9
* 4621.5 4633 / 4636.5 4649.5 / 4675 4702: -0.1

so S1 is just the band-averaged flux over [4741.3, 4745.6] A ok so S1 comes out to 8.68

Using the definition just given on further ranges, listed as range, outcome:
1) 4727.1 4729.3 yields 7.48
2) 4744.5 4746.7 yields 8.24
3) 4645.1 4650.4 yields 8.61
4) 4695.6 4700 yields 9.04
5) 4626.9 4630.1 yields 8.01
